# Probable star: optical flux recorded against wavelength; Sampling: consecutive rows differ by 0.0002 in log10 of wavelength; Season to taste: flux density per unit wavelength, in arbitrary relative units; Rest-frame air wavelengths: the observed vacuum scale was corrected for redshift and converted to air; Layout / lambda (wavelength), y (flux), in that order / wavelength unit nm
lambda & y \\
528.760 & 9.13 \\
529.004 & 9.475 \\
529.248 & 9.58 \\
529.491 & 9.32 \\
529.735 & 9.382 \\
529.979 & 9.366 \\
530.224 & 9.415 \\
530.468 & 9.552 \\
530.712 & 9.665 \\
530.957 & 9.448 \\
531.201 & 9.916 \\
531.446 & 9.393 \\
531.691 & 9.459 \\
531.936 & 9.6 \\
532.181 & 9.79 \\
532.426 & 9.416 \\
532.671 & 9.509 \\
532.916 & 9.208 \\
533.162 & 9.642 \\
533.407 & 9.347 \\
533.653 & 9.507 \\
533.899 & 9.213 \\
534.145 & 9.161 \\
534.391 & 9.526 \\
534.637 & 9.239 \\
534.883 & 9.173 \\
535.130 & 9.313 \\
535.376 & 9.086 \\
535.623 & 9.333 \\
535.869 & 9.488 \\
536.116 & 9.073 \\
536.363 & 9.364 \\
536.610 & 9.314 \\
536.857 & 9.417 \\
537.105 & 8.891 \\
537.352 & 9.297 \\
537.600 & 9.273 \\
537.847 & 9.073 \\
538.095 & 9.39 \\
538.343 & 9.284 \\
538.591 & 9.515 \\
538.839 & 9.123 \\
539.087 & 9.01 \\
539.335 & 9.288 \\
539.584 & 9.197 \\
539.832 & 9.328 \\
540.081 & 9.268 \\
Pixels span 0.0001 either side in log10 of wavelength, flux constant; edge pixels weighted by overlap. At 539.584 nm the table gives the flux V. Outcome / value 9.197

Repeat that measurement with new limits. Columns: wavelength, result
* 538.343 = 9.284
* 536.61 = 9.314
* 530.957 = 9.448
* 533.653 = 9.507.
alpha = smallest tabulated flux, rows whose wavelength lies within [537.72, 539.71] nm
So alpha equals 9.01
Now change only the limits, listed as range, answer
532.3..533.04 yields 9.208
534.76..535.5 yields 9.086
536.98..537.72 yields 8.891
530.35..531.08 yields 9.448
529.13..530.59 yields 9.32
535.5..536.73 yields 9.073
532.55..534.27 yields 9.161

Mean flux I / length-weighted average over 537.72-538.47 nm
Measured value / 9.25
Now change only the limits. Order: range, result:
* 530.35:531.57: 9.59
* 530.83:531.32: 9.68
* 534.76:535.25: 9.23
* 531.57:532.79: 9.56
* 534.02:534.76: 9.31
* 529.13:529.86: 9.44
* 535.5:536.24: 9.3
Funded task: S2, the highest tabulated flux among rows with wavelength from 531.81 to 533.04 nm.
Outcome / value 9.79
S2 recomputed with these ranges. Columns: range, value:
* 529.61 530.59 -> 9.552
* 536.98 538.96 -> 9.515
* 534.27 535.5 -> 9.526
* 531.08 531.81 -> 9.916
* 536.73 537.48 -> 9.417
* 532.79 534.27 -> 9.642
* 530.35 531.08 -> 9.665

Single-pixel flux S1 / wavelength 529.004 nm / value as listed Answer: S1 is 9.475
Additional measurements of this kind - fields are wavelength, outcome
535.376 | 9.086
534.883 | 9.173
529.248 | 9.58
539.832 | 9.328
